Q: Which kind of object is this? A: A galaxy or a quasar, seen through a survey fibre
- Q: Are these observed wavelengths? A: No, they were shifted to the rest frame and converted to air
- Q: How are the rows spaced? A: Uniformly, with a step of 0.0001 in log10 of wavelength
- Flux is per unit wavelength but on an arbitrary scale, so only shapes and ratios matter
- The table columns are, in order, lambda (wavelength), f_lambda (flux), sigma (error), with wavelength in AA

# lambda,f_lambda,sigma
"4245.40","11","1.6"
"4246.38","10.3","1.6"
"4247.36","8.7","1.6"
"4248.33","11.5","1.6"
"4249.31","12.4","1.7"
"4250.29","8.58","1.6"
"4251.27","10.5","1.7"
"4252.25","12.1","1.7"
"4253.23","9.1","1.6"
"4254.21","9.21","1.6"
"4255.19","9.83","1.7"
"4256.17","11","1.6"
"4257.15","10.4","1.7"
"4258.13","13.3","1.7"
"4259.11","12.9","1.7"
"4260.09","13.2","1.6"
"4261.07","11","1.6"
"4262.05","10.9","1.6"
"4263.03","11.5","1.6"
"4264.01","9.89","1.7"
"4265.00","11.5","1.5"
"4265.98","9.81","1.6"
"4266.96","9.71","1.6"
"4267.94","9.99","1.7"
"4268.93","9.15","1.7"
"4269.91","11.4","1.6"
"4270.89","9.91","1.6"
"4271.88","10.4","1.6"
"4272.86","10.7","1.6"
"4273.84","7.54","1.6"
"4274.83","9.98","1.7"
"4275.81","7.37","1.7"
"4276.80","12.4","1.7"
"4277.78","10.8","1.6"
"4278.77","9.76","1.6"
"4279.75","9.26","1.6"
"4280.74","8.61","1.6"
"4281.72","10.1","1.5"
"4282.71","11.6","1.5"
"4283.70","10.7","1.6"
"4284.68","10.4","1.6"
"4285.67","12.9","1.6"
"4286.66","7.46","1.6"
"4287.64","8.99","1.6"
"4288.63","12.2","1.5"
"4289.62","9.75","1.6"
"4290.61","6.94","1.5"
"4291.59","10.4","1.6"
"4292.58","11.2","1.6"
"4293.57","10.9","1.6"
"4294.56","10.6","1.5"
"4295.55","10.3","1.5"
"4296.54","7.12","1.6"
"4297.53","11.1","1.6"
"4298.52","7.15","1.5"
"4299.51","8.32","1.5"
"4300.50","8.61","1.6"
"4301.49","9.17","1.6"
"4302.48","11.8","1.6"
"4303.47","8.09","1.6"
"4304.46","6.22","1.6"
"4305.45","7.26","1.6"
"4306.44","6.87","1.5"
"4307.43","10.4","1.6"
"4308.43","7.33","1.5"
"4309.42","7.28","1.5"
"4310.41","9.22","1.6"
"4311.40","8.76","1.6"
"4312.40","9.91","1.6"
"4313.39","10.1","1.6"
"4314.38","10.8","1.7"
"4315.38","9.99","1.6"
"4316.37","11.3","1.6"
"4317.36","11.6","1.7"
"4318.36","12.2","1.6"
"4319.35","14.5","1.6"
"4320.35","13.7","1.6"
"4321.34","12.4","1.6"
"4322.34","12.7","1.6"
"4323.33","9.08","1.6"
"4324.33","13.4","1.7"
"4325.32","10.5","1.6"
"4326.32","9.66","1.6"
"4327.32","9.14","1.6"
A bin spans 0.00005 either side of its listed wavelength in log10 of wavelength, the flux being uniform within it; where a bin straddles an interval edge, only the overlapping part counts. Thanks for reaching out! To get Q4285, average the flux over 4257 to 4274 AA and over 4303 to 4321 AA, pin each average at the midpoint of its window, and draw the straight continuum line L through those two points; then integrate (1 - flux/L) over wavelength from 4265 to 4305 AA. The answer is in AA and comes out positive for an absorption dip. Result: 2.5 AA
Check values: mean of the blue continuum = 10.8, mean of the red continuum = 9.78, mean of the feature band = 9.74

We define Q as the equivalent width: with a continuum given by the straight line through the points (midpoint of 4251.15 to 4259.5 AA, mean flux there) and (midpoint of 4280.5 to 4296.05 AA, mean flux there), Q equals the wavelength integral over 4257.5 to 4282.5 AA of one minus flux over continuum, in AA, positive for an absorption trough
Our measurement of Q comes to 0.4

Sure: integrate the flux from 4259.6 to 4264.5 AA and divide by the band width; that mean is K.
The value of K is 11.3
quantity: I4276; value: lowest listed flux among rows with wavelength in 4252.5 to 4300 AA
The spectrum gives 6.94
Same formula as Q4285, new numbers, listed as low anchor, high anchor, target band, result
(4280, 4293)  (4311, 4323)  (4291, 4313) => 3.6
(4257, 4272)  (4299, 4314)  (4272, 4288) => 0.3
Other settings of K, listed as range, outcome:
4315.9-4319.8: 12.4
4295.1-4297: 8.7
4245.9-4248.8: 10.2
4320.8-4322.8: 12.6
